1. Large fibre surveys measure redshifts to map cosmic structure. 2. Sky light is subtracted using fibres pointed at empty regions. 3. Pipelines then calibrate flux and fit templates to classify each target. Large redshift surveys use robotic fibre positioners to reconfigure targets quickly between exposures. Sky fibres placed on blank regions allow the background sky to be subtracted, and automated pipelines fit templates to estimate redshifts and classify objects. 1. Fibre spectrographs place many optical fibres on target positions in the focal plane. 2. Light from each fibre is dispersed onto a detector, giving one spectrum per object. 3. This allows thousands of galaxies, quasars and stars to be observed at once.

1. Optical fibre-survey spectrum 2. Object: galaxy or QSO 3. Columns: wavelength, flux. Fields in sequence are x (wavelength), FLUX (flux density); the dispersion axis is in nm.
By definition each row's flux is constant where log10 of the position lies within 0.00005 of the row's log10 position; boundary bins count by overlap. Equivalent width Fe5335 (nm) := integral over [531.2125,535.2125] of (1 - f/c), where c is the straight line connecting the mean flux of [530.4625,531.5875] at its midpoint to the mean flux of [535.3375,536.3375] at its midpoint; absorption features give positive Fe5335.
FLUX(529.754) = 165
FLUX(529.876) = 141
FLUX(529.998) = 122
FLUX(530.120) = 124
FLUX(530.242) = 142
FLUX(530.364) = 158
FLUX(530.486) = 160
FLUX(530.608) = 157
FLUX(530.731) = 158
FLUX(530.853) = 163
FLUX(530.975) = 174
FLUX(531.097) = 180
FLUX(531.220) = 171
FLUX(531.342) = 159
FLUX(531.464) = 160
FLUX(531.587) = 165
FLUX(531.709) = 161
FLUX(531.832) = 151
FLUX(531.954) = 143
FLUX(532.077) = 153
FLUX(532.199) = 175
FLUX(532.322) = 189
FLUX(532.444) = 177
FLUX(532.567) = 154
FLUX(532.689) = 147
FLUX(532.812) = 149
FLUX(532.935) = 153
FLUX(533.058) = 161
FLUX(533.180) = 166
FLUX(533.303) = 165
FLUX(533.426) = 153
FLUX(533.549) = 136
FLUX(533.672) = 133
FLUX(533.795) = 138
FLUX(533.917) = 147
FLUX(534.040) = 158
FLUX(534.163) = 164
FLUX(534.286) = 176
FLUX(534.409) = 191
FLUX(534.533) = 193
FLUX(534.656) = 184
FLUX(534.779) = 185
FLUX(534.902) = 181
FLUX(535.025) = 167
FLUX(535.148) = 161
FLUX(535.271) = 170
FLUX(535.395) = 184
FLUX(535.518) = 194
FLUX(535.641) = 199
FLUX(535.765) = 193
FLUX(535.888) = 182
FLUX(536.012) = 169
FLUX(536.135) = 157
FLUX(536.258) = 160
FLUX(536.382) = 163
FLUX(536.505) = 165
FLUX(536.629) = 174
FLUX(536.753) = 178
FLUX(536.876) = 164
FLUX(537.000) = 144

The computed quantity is 0.21 nm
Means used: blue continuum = 165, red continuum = 179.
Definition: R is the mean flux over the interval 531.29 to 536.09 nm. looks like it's 166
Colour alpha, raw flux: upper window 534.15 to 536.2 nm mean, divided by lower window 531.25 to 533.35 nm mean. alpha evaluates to 1.1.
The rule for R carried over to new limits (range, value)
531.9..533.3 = 161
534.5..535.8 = 182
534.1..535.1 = 180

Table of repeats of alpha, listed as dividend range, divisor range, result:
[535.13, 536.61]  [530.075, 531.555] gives 1.10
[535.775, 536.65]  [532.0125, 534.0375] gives 1.08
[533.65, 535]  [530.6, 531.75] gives 1.02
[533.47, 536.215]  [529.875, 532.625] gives 1.08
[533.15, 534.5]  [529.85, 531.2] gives 1.03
